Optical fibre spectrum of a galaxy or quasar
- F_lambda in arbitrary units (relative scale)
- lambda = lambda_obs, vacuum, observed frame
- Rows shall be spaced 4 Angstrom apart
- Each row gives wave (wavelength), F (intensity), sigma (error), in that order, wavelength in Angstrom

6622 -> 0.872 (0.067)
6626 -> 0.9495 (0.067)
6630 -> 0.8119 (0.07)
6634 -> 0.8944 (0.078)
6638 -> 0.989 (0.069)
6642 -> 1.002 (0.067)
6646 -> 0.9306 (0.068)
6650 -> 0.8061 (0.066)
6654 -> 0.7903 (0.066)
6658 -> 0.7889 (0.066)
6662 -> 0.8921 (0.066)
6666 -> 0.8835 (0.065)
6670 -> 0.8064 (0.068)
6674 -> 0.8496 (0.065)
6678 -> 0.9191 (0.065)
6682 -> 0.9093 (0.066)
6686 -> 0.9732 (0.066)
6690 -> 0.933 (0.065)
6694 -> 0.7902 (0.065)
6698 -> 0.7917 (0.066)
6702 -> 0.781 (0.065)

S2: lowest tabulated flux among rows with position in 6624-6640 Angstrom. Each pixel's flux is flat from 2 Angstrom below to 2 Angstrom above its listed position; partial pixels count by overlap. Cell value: 0.8119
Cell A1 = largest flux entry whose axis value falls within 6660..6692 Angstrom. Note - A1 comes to 0.9732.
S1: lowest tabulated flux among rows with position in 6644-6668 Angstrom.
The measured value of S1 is 0.7889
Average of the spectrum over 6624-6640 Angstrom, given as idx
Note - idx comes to 0.911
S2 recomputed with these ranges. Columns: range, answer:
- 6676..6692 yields 0.9093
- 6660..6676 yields 0.8064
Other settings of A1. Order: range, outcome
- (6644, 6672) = 0.9306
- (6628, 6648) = 1.002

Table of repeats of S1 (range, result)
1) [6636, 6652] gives 0.8061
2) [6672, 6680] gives 0.8496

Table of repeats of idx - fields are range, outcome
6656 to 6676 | 0.844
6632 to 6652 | 0.924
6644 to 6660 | 0.829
